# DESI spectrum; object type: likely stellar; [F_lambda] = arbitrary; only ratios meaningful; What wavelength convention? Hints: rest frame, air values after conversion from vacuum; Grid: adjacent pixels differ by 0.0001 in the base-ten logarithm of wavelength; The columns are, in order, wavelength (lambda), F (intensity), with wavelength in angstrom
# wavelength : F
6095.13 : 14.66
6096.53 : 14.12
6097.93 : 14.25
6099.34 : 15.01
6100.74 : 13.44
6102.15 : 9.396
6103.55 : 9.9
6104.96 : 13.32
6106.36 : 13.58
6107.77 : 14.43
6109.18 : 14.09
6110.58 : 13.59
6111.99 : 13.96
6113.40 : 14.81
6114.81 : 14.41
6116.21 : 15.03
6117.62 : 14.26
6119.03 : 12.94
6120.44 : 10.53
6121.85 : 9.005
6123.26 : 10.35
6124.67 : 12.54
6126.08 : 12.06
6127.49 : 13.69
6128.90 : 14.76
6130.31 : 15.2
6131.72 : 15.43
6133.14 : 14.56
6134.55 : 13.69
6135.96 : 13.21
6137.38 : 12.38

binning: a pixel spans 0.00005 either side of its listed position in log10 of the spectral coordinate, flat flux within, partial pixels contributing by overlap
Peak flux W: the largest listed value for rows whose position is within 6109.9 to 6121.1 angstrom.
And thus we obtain 15.03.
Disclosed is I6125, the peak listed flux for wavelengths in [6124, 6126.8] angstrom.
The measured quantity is 12.54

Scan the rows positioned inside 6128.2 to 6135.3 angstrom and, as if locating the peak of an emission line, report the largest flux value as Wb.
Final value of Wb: 15.43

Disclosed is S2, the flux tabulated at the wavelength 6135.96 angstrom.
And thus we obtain 13.21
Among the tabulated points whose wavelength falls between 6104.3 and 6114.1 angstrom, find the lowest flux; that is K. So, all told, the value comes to 13.32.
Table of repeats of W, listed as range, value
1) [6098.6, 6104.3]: 15.01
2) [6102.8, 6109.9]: 14.43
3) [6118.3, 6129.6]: 14.76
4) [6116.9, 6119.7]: 14.26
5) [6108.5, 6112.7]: 14.09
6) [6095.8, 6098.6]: 14.25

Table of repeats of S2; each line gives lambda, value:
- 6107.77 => 14.43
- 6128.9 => 14.76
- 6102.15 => 9.396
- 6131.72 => 15.43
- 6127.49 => 13.69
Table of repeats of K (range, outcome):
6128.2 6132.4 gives 14.76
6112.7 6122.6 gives 9.005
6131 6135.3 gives 13.69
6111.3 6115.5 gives 13.96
